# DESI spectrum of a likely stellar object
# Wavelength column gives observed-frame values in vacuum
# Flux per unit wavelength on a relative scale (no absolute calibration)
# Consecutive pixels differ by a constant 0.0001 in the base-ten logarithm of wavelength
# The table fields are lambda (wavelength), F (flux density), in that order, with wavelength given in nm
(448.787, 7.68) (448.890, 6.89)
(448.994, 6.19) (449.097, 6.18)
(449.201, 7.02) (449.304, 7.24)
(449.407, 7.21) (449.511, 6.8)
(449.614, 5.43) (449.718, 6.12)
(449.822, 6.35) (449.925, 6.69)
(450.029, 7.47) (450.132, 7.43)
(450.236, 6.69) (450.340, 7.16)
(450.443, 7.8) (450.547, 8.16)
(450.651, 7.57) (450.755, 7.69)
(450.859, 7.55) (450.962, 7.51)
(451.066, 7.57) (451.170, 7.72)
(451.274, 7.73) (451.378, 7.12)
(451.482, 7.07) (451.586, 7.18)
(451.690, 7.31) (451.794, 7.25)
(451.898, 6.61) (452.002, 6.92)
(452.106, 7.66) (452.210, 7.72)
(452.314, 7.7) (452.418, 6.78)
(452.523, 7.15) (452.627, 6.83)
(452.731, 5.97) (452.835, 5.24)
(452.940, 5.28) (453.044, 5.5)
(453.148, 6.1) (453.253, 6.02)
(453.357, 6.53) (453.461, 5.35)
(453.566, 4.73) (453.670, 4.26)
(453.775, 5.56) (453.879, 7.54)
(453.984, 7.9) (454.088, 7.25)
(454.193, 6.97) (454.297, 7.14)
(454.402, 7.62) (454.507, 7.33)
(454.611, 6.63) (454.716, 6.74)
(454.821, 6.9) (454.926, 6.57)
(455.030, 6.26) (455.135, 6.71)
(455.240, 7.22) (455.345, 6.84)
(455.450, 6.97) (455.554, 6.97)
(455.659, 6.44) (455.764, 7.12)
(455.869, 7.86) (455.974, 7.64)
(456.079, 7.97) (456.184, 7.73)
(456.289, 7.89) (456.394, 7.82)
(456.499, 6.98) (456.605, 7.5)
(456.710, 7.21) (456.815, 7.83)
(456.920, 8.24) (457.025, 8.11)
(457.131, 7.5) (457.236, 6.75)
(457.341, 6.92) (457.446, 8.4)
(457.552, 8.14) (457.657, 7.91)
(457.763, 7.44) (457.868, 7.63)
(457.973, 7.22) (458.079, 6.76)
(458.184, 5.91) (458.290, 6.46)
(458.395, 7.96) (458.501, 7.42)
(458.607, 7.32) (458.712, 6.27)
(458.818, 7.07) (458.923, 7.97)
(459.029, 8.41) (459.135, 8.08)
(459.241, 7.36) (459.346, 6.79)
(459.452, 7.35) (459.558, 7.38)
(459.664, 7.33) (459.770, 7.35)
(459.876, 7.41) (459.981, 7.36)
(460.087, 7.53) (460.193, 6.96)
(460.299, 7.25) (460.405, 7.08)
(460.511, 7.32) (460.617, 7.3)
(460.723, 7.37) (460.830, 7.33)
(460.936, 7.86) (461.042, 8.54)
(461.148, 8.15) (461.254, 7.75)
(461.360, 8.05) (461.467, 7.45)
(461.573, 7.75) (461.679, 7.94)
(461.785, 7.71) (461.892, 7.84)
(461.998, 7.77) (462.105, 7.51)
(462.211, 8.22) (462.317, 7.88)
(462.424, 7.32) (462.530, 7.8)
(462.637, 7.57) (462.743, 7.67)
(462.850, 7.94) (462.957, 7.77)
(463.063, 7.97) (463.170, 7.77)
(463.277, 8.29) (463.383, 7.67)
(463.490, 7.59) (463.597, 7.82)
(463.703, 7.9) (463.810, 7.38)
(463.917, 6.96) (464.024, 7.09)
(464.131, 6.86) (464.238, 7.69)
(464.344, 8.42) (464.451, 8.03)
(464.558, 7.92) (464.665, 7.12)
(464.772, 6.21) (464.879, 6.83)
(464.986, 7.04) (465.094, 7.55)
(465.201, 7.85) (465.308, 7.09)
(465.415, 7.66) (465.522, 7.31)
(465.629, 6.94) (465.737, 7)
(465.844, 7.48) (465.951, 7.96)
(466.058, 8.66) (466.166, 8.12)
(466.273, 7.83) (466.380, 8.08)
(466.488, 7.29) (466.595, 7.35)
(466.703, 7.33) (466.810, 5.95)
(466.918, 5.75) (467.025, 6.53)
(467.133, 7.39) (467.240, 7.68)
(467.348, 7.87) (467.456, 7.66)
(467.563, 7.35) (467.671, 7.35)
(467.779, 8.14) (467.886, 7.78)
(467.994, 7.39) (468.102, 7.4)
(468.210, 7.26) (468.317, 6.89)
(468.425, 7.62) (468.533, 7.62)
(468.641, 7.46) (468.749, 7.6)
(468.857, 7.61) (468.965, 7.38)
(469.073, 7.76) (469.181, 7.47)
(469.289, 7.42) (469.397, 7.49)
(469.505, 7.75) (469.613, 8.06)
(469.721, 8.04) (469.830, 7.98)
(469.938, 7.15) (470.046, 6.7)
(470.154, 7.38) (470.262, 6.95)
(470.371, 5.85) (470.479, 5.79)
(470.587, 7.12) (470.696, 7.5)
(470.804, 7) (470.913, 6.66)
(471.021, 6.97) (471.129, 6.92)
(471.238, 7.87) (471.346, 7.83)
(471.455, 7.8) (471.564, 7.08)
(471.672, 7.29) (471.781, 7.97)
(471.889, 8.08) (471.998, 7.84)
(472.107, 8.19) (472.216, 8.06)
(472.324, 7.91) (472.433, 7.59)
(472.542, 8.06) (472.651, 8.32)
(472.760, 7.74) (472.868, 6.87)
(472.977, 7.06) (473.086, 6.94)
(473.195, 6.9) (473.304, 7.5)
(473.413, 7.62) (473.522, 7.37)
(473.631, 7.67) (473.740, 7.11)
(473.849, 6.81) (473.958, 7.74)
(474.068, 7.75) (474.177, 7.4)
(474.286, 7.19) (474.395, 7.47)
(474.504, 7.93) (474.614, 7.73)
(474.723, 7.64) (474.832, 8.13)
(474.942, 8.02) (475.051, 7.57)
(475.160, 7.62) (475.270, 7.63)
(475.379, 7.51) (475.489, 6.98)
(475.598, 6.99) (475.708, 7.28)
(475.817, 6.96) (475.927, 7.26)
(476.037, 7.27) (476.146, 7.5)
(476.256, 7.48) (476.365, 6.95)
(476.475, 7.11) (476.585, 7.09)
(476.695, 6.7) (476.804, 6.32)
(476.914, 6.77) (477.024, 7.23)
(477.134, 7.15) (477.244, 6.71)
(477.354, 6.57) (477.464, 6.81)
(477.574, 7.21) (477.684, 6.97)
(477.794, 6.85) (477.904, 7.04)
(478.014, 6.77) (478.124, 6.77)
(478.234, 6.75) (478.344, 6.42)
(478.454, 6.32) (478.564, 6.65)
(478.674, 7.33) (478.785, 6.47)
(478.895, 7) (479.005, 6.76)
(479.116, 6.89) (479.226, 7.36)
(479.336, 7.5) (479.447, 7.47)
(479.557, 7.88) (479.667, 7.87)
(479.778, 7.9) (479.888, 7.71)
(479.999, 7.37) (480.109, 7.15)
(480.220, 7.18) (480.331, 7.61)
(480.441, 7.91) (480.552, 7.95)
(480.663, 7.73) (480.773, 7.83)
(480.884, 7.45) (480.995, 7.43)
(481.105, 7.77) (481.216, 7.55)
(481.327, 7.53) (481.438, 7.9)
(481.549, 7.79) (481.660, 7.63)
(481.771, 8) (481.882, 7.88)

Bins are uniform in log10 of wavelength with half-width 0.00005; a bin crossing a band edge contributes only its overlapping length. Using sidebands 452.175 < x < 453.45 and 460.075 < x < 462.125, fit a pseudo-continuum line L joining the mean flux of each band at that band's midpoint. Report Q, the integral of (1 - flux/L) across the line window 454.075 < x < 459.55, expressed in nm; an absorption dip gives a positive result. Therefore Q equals -0.27 nm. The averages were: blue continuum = 6.35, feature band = 7.3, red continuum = 7.62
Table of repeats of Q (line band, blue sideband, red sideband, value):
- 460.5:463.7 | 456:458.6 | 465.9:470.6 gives -0.14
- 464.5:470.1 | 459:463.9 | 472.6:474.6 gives 0.08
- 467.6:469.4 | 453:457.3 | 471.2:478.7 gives -0.08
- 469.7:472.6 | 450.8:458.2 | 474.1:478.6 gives -0.11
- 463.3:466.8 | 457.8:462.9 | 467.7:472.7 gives 0.00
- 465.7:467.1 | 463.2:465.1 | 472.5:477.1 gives 0.02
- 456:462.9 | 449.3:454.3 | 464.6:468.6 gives -0.43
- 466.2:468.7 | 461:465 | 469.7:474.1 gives 0.06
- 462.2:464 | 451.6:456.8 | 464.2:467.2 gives -0.12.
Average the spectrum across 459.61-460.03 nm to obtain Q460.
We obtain 7.37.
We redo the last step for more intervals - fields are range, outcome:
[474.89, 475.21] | 7.75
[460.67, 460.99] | 7.51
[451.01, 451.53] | 7.44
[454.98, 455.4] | 6.75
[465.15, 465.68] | 7.38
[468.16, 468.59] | 7.36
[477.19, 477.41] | 6.64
